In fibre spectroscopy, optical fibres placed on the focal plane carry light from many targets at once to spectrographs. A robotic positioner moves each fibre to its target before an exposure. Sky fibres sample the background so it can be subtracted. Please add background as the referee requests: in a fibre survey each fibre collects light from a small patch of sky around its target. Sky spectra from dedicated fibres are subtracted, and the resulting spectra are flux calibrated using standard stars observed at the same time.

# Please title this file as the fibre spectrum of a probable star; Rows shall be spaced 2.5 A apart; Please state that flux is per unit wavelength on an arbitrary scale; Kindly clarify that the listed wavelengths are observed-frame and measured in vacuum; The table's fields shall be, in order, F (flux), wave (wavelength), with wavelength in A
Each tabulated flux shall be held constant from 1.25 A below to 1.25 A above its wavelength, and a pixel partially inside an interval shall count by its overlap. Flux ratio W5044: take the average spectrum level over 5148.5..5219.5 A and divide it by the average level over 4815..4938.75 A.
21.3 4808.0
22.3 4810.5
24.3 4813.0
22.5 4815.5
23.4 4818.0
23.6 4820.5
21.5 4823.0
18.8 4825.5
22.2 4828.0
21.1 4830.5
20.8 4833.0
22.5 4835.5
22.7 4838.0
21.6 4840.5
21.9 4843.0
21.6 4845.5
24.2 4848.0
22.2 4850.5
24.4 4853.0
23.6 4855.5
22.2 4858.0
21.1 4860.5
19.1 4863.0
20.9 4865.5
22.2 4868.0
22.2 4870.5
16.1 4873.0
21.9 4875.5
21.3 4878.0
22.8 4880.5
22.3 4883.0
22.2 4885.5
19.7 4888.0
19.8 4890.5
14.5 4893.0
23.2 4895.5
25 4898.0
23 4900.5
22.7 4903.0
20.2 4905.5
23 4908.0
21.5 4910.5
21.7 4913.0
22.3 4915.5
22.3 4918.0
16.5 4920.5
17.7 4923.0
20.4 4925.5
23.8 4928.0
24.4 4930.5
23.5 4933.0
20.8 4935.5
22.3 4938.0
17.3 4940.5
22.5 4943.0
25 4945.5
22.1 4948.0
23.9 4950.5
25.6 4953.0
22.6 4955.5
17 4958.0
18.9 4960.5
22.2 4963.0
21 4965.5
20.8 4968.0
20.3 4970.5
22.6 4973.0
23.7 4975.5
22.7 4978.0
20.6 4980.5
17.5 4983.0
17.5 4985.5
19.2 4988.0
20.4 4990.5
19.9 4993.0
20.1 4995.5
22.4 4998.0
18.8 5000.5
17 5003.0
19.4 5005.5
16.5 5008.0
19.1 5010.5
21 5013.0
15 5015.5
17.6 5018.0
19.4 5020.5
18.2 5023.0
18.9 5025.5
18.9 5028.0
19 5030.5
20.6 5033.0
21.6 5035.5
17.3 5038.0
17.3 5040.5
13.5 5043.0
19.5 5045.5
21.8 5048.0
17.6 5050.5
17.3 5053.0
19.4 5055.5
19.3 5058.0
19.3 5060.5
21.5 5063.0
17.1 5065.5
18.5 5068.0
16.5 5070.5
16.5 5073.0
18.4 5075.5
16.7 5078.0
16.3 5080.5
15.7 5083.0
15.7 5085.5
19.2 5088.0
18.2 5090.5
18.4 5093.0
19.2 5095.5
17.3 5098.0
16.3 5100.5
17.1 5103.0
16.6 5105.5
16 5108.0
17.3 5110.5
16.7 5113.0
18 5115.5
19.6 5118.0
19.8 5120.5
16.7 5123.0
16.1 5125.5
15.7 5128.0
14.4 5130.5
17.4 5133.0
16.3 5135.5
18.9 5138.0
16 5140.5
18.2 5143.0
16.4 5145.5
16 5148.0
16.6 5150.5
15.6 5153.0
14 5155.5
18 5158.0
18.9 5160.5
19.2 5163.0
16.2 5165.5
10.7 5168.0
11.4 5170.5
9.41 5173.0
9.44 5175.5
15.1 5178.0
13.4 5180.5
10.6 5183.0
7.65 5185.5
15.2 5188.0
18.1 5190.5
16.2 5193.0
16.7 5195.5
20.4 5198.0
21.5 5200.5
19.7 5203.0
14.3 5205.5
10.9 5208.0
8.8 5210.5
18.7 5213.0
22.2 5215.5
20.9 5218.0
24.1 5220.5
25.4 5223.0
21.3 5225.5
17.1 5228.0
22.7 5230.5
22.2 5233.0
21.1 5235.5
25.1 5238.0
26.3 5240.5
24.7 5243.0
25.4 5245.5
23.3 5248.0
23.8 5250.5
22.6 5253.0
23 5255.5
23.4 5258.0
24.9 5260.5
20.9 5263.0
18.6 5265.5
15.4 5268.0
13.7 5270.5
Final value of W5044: 0.7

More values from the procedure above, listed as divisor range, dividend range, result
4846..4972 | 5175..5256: 0.89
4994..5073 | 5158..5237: 0.90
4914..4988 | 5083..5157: 0.80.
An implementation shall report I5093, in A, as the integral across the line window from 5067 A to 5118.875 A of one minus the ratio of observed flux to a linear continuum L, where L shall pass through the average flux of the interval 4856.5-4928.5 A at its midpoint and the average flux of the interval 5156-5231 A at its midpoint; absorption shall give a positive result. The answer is 1.8 A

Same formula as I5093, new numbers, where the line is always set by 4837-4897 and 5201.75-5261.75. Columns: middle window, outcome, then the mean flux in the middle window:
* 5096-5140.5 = 8.9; 17.1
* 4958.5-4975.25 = 0.3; 21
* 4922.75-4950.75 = -0.9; 22.1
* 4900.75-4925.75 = 0.5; 20.9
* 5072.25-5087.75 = 3.4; 16.7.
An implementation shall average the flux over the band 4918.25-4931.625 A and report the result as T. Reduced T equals 20.7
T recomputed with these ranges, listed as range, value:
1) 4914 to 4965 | 21.5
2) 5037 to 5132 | 17.6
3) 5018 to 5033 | 18.9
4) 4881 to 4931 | 21.3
